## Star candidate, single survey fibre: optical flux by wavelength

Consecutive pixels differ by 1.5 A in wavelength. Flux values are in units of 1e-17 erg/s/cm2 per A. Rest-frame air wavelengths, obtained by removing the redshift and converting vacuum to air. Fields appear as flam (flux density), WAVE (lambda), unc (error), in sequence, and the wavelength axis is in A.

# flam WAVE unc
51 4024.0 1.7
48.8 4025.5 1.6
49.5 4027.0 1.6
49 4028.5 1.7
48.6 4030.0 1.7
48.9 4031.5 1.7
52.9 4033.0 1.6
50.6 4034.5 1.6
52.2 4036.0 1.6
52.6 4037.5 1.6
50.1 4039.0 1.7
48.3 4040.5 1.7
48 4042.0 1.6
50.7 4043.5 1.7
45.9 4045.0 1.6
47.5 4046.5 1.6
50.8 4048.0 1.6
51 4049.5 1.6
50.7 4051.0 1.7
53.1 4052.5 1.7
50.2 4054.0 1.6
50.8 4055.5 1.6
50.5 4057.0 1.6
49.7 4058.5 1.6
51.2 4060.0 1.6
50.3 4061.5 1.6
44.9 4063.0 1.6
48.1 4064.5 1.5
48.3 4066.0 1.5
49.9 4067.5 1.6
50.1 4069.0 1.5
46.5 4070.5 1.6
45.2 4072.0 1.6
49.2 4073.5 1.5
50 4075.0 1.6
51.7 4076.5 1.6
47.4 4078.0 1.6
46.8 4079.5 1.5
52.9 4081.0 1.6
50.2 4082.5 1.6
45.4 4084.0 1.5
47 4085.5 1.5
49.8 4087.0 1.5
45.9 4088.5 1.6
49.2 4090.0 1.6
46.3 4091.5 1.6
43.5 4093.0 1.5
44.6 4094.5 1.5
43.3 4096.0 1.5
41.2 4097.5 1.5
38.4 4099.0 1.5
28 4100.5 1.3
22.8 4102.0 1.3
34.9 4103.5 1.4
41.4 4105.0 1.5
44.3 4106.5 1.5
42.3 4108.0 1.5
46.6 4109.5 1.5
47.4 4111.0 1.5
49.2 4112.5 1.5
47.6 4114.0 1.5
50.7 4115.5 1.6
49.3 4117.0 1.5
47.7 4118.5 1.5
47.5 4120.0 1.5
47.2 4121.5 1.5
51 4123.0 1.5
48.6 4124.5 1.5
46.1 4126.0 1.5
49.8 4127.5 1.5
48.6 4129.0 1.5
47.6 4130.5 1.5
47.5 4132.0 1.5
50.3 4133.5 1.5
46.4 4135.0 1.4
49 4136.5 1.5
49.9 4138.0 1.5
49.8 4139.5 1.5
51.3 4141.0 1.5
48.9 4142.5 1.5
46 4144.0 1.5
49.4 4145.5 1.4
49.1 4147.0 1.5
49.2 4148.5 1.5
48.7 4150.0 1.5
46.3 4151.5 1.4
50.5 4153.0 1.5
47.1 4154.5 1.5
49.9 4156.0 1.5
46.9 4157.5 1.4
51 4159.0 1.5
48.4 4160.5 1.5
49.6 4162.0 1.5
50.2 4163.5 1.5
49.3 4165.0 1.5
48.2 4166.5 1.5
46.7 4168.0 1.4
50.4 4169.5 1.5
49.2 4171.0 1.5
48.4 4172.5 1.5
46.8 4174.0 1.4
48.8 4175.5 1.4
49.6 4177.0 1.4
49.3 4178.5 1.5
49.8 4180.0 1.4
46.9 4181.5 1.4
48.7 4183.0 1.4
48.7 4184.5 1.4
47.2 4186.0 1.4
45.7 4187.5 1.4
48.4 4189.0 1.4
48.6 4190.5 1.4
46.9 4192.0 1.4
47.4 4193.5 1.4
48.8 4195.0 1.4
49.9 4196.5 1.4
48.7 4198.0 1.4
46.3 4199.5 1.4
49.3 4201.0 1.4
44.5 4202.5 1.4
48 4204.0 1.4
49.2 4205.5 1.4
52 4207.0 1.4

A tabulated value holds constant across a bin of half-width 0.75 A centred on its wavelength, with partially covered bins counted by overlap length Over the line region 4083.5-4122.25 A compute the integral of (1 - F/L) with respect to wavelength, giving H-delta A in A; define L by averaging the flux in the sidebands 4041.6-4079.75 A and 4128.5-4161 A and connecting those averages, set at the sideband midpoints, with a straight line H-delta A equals 4.0 A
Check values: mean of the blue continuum 49.2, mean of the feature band 43.9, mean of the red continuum 48.7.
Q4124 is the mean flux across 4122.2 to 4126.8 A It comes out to 48.6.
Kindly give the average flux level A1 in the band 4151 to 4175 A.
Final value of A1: 48.7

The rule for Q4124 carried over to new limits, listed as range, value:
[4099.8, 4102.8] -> 25.5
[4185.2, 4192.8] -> 47.4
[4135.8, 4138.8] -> 49.5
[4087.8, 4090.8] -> 47.6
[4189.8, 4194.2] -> 47.6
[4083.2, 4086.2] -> 46.3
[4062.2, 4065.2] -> 46.5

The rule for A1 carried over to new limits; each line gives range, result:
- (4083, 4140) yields 45.4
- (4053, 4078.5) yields 49.1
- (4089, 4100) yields 43.5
